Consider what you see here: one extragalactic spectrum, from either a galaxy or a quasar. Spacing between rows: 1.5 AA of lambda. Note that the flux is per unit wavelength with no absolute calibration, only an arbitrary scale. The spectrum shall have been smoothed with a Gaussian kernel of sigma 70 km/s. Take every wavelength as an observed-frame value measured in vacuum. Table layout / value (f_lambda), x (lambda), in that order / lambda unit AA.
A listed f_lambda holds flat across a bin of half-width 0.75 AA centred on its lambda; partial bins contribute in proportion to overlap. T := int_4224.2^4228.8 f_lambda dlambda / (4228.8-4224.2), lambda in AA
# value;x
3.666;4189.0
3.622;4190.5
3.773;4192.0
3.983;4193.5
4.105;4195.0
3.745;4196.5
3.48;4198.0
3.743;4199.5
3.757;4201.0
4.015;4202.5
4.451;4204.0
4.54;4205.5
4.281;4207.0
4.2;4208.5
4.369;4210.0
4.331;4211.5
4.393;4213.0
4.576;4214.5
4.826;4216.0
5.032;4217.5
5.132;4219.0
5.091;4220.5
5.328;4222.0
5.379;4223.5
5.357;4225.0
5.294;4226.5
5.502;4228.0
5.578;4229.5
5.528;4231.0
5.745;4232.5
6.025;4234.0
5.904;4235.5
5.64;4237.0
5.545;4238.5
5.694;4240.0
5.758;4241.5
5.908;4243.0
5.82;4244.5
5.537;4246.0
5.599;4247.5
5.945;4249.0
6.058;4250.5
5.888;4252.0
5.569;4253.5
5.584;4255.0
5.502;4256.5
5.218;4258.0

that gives 5.39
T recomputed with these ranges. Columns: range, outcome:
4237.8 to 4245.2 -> 5.75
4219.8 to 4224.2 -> 5.27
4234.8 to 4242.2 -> 5.71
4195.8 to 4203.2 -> 3.75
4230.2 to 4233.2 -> 5.63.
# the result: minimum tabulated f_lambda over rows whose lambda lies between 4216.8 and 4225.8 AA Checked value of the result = 5.032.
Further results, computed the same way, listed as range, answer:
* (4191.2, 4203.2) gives 3.48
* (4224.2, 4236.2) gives 5.294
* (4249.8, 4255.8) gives 5.569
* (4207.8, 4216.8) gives 4.2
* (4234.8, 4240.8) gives 5.545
